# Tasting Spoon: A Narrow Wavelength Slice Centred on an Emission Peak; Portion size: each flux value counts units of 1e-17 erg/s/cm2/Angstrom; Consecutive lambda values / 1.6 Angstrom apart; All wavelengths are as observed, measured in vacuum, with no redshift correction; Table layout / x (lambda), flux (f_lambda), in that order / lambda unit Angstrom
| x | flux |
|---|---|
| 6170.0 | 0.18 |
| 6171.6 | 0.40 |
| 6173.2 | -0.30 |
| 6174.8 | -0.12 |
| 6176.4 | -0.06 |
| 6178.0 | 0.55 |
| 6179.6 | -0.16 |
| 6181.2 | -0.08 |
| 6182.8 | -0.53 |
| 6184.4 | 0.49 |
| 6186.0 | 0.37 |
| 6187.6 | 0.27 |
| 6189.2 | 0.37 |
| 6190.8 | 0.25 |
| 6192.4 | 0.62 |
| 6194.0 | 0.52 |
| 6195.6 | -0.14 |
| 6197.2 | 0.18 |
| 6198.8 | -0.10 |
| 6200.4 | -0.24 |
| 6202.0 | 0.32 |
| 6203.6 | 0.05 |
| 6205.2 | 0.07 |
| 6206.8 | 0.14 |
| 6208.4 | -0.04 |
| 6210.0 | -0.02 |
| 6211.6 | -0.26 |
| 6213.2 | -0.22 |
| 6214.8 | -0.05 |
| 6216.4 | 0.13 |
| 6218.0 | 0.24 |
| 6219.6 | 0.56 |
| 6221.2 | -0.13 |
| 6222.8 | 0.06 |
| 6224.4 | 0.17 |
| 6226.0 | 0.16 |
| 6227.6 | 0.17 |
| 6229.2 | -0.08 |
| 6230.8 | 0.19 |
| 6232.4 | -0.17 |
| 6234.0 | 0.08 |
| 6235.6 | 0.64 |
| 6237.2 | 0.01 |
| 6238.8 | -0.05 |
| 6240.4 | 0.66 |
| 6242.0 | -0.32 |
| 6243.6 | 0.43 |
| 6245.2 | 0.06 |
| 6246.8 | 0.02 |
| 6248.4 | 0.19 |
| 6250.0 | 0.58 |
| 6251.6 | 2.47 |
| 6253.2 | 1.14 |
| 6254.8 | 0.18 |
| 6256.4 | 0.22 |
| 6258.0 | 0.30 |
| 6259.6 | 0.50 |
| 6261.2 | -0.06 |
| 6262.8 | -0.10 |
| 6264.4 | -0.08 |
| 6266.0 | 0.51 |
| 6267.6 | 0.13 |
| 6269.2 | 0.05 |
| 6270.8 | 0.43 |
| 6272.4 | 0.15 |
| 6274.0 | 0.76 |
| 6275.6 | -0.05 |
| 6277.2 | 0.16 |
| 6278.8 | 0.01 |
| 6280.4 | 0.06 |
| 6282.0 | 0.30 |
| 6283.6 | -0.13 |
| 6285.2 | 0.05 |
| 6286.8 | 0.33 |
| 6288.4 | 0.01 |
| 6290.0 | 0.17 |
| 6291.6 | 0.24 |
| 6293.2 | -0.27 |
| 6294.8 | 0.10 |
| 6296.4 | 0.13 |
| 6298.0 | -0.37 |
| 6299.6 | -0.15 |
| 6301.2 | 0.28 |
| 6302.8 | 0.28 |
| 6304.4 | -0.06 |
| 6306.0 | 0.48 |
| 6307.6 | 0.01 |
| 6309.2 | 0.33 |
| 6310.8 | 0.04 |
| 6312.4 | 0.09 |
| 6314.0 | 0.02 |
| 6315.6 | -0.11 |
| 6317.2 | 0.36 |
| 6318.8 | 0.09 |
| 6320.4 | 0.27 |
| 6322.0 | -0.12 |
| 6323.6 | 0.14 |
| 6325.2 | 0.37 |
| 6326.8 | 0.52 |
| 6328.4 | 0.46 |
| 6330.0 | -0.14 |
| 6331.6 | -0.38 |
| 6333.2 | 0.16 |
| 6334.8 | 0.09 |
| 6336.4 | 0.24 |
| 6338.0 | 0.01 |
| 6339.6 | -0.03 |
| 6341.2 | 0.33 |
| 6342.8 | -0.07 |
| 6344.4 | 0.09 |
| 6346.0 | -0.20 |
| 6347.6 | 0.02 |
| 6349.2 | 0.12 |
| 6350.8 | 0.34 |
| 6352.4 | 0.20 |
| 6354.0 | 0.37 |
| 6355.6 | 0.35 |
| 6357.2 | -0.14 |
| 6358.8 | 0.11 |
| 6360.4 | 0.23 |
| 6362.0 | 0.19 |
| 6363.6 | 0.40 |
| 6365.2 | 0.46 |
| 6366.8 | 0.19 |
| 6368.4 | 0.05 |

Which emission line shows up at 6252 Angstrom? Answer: [O III]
